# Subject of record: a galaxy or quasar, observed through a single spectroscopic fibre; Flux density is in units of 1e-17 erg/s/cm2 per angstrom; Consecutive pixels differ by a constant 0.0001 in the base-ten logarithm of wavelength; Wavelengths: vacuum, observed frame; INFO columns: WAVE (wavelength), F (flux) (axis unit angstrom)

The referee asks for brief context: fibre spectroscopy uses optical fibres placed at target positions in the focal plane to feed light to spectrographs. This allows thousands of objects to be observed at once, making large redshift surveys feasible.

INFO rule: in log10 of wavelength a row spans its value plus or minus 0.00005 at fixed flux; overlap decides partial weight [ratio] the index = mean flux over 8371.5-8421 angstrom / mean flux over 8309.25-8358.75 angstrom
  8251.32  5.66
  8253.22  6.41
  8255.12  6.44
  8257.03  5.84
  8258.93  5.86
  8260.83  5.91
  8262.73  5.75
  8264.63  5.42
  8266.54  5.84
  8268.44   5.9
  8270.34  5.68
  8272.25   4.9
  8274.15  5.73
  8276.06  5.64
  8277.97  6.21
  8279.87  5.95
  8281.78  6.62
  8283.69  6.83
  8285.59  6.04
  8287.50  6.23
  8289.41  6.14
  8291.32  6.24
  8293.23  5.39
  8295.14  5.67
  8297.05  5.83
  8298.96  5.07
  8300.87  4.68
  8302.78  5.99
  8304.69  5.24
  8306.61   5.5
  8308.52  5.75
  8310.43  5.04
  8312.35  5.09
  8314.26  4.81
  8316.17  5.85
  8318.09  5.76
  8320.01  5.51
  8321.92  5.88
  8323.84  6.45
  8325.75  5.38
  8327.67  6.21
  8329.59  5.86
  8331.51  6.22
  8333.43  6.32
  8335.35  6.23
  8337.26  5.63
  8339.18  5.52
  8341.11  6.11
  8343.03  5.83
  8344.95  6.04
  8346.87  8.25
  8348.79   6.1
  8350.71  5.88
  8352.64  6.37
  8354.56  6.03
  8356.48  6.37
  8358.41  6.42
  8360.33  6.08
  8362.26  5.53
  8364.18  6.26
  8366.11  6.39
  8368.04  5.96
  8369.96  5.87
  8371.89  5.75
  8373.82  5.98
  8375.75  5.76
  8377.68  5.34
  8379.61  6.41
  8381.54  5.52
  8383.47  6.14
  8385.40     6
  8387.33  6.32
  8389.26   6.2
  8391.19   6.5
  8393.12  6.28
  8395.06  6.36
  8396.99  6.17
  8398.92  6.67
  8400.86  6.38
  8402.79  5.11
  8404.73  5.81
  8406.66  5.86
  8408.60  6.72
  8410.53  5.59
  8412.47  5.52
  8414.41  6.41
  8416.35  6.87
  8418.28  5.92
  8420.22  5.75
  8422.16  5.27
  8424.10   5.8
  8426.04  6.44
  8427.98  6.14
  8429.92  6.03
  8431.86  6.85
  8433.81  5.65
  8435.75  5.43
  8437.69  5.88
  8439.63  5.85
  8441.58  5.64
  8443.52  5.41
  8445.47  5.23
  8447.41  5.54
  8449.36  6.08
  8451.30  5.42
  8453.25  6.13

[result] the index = 1.02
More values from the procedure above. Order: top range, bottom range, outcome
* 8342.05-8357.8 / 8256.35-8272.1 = 1.11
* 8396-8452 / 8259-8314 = 1.03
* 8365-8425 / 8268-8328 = 1.05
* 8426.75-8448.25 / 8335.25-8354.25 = 0.94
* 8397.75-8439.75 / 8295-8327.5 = 1.09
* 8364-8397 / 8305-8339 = 1.06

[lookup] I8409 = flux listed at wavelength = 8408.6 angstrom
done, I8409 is 6.72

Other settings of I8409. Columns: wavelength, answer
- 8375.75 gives 5.76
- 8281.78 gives 6.62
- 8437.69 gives 5.88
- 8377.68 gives 5.34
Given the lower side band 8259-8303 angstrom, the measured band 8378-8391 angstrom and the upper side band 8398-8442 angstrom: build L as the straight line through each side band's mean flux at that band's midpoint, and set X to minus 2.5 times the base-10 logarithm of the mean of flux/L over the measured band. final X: -0.03 mag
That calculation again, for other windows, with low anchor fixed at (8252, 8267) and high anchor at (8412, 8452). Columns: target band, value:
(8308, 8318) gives 0.113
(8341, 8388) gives -0.039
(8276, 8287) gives -0.061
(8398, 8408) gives -0.020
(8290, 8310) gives 0.072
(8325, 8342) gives -0.008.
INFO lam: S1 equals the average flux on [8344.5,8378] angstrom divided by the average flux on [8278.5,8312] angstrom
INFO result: 1.1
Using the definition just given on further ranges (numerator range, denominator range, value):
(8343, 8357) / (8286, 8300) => 1.10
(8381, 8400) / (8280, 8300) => 1.04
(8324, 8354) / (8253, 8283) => 1.04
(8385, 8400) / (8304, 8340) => 1.11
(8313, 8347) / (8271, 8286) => 0.99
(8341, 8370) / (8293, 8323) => 1.14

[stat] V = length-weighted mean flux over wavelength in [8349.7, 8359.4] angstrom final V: 6.21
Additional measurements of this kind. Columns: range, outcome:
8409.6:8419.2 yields 6.06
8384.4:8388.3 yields 6.16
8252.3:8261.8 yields 6.09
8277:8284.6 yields 6.4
